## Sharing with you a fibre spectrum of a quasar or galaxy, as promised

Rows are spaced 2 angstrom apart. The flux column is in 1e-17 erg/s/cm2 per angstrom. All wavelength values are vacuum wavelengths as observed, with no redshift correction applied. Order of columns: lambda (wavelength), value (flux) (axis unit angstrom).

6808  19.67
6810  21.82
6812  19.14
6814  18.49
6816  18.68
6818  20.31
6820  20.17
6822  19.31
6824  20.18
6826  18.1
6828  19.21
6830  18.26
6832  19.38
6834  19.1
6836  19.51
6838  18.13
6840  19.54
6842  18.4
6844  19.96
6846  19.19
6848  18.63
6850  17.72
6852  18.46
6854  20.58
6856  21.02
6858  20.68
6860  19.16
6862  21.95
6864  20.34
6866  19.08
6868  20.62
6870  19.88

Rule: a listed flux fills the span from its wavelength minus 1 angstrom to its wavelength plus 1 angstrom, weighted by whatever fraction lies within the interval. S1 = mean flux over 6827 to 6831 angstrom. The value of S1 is 18.7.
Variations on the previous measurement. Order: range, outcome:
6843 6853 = 18.8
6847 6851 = 18.2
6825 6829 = 18.7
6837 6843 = 18.7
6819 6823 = 19.7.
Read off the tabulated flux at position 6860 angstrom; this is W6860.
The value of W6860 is 19.16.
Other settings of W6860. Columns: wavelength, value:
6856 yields 21.02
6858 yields 20.68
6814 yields 18.49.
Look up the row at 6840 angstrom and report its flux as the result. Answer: 19.54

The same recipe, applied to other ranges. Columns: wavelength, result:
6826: 18.1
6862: 21.95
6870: 19.88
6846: 19.19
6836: 19.51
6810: 21.82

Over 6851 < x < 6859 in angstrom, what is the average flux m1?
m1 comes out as 20.2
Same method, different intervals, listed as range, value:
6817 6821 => 20.2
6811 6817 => 18.8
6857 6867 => 20.2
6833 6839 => 18.9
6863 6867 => 19.7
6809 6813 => 20.5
